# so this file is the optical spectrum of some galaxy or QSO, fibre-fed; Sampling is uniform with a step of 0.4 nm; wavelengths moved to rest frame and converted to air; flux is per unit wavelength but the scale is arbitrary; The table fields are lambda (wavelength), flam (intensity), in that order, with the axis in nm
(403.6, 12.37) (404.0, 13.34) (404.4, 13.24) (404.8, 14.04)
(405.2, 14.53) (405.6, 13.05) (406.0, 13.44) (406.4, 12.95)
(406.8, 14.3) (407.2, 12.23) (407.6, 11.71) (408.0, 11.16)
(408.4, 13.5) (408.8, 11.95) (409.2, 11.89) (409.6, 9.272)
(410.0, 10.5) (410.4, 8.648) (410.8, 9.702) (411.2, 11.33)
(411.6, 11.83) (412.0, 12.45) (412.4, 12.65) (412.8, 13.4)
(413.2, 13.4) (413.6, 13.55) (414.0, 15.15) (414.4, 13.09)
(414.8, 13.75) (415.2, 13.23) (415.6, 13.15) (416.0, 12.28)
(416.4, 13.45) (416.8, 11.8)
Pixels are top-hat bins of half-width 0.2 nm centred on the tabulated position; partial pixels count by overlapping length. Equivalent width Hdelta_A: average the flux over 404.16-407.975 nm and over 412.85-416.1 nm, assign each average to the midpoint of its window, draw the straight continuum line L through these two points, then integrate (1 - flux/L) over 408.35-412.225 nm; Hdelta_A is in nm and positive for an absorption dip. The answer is 0.67 nm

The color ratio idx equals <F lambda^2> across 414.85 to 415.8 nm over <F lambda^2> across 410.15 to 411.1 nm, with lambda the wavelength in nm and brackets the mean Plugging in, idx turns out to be 1.4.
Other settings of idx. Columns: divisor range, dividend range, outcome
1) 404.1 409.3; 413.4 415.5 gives 1.10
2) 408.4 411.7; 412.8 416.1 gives 1.28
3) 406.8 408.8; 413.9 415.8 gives 1.14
